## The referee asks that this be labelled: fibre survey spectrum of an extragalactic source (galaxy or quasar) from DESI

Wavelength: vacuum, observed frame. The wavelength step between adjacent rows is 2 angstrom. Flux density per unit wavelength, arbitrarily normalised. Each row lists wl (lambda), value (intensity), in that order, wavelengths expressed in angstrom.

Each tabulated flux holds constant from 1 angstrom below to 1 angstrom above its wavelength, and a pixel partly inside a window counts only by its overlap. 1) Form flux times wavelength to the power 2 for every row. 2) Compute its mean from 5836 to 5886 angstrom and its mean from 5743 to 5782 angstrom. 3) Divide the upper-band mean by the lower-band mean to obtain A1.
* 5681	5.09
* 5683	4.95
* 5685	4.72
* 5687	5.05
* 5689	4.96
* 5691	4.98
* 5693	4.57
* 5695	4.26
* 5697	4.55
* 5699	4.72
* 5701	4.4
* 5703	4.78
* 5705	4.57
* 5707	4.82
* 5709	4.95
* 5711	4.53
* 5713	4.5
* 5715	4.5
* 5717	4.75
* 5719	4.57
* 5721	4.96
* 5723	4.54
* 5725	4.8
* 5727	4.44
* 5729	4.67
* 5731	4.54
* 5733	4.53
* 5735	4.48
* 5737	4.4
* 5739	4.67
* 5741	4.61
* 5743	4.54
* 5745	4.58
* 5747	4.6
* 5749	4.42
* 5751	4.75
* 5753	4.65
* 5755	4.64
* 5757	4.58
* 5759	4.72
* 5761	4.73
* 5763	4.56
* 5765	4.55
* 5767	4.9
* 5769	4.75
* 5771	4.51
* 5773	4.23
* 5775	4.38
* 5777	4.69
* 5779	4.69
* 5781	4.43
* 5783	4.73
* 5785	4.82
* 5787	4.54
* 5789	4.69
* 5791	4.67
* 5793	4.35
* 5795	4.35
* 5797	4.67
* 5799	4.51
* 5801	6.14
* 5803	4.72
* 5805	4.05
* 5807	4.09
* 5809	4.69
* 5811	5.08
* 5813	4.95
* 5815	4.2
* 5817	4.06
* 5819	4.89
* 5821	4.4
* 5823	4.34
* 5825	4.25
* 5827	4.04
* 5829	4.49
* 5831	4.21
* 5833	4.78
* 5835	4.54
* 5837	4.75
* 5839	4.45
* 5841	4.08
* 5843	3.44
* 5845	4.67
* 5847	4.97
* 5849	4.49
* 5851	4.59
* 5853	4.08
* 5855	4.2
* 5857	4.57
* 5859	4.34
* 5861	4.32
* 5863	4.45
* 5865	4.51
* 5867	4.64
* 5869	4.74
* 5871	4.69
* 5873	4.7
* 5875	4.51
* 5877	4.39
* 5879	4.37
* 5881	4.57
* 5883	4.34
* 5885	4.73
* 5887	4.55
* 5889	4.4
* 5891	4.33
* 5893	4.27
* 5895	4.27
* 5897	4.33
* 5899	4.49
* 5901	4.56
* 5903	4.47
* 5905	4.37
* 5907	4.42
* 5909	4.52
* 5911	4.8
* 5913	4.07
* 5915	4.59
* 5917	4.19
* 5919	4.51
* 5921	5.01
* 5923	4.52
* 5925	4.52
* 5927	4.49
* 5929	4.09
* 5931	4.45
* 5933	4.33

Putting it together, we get 1.0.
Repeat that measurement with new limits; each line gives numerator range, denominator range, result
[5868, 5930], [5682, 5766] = 1.02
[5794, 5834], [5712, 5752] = 1.02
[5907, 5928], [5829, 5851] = 1.04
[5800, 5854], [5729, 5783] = 1.00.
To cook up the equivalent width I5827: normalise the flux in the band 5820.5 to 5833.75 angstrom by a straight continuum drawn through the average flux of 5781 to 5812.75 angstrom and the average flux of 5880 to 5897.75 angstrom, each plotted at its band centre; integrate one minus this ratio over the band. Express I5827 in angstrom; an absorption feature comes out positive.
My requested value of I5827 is 0.7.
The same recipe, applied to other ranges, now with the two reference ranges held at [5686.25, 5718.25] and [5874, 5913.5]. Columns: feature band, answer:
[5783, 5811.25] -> -0.62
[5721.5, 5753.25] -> 0.37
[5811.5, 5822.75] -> 0.05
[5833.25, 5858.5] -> 0.50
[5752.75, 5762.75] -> -0.10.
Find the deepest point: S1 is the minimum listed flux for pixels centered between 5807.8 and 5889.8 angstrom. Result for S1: 3.44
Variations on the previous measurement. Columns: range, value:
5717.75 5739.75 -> 4.4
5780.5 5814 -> 4.05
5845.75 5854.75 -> 4.08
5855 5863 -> 4.2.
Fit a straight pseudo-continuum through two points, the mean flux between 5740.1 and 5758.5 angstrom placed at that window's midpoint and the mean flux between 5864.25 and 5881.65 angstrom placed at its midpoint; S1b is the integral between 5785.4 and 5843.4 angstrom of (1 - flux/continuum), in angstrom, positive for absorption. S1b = 0.92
